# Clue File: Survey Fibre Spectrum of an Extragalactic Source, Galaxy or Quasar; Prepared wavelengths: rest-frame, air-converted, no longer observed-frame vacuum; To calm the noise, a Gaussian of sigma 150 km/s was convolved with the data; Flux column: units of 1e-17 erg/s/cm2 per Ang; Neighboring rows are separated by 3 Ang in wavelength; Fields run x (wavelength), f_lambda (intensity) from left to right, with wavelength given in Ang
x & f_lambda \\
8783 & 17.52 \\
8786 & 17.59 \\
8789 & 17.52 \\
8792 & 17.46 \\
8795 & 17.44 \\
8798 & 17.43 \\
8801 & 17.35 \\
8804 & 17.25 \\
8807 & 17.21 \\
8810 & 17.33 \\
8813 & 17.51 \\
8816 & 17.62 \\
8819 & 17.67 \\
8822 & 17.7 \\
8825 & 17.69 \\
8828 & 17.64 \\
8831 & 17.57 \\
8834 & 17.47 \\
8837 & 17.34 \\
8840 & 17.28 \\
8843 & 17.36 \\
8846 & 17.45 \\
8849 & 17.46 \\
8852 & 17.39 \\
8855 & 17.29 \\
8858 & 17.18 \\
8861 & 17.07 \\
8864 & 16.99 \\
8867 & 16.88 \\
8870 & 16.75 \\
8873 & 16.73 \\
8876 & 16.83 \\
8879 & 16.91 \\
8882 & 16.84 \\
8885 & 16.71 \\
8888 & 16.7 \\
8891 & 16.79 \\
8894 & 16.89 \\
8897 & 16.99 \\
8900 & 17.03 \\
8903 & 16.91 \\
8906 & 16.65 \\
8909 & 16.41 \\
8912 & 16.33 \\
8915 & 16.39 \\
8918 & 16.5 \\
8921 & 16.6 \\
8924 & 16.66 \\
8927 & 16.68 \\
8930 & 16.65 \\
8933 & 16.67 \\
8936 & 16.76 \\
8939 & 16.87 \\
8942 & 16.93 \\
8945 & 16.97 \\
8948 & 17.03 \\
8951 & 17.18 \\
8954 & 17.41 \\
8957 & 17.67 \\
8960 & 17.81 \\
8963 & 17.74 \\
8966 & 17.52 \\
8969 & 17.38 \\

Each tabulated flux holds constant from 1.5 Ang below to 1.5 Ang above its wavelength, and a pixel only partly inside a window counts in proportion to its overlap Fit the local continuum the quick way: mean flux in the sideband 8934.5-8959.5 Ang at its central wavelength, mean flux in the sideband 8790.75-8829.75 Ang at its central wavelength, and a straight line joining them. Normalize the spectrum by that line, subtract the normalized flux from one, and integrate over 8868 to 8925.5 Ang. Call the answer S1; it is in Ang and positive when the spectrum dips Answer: 1.8 Ang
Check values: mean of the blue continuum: 17.5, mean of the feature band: 16.7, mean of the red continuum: 17.1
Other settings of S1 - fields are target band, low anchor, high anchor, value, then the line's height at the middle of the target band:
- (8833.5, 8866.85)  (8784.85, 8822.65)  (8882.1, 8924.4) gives -0.3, 17.1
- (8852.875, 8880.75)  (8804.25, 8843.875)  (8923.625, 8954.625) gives 0.5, 17.3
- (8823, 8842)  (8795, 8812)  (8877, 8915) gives -0.4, 17.1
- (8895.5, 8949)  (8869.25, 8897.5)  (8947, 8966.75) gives 1.4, 17.2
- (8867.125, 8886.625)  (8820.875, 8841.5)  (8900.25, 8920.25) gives 0.2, 17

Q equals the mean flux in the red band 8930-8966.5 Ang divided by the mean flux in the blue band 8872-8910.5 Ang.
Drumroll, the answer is 1.02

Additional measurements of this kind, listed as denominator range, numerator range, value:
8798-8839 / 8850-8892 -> 0.97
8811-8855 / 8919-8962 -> 0.97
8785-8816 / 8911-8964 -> 0.97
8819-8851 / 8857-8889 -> 0.96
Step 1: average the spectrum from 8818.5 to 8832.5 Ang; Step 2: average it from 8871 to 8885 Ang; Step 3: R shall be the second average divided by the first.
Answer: 1.0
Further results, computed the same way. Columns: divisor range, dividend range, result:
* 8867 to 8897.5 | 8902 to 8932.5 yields 0.99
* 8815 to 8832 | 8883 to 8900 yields 0.95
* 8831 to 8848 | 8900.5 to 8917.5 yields 0.95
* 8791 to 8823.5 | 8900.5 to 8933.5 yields 0.95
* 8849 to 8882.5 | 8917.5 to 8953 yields 0.99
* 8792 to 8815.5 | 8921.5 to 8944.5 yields 0.96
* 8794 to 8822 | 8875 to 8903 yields 0.97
